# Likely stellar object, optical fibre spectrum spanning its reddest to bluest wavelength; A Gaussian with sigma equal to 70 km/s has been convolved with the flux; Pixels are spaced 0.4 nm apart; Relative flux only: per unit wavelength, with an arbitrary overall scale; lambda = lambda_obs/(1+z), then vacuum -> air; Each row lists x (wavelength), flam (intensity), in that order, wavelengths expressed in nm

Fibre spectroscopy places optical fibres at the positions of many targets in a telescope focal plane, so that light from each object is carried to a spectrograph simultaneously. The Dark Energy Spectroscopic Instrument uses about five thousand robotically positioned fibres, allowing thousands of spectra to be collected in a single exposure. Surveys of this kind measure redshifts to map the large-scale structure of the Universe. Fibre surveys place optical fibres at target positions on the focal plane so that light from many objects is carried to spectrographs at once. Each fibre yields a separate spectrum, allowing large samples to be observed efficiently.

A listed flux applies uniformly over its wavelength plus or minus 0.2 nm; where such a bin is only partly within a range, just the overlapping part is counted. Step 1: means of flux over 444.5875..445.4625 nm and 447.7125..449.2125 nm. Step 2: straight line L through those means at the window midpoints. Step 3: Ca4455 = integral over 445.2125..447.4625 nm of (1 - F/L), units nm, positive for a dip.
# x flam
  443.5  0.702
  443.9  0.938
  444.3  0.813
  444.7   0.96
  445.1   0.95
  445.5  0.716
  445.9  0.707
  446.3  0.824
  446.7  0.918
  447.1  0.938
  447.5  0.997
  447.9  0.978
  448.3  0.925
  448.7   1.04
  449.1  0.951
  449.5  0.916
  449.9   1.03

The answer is 0.23 nm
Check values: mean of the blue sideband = 0.91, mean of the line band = 0.838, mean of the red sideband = 0.975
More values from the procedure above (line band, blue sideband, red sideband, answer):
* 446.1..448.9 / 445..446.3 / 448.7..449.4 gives -0.19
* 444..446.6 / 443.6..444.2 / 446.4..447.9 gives 0.20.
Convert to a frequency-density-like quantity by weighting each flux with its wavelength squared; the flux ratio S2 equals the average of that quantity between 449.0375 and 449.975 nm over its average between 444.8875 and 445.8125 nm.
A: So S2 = 1.2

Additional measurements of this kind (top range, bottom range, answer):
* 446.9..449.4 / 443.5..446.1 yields 1.18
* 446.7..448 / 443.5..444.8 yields 1.12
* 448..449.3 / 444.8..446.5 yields 1.22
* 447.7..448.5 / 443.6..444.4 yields 1.12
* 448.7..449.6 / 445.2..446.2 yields 1.30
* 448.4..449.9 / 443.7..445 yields 1.10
